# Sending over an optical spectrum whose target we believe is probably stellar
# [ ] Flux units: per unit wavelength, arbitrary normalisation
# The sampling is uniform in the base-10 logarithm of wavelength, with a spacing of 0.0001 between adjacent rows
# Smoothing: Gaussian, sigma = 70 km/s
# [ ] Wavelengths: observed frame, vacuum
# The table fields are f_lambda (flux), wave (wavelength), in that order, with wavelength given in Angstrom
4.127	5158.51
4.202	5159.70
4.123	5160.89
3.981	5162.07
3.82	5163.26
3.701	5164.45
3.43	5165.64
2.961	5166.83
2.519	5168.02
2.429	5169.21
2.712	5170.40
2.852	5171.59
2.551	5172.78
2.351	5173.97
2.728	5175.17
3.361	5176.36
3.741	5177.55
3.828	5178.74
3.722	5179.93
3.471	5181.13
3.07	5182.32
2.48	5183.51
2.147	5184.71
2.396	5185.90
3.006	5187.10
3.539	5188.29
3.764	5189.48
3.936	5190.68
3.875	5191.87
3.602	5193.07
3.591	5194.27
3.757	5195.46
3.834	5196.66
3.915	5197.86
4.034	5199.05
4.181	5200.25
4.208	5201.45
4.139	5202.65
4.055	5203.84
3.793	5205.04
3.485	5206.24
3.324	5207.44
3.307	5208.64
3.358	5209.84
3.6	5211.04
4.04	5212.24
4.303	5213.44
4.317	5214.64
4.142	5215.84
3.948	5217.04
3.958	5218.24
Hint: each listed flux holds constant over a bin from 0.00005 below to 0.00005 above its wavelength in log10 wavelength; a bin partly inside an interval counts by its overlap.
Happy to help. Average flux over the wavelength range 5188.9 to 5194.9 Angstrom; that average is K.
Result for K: 3.75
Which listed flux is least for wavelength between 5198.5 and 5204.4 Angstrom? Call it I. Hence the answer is 4.034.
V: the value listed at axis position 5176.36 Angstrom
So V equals 3.361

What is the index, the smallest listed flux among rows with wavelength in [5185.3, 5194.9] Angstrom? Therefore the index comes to 2.396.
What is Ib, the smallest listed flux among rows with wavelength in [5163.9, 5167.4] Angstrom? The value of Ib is 2.961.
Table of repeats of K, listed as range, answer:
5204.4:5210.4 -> 3.45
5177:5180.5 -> 3.77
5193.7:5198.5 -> 3.78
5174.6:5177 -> 3.07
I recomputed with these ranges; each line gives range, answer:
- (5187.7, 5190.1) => 3.539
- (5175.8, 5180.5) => 3.361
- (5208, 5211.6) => 3.307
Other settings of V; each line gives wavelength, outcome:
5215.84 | 4.142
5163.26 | 3.82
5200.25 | 4.181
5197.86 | 3.915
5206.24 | 3.485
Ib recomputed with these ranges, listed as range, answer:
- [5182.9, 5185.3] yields 2.147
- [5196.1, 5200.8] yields 3.834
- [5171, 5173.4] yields 2.551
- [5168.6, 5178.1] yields 2.351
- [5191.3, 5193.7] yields 3.602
